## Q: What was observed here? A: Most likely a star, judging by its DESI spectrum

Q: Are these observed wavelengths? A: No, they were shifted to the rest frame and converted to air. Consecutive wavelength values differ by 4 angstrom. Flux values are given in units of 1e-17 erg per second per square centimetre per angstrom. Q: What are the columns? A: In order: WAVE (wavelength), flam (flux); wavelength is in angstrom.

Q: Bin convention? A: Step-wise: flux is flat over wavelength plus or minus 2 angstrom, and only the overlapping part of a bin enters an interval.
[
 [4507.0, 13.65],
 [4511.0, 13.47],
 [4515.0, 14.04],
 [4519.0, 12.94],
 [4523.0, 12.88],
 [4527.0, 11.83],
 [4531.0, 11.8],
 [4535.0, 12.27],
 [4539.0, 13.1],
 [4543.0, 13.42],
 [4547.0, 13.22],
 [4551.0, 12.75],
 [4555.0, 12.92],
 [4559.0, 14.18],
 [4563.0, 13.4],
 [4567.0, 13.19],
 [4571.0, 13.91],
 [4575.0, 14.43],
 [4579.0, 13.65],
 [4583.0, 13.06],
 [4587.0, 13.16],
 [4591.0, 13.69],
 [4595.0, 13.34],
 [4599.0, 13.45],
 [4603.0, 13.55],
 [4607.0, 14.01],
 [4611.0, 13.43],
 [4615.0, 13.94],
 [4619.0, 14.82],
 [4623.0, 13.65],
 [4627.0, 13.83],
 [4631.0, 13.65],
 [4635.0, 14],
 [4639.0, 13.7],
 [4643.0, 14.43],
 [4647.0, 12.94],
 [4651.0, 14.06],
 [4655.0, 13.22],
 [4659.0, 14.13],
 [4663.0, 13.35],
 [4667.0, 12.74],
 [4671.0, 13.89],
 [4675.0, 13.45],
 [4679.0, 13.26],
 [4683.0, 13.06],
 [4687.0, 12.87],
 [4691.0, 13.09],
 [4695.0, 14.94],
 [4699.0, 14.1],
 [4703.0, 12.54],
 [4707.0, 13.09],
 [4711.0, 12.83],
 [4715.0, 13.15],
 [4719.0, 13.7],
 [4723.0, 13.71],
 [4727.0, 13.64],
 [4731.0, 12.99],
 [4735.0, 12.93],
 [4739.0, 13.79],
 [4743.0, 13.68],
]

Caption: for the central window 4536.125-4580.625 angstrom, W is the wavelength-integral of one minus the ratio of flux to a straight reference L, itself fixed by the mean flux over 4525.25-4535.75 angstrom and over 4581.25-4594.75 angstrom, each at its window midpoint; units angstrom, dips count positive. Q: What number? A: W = -3.0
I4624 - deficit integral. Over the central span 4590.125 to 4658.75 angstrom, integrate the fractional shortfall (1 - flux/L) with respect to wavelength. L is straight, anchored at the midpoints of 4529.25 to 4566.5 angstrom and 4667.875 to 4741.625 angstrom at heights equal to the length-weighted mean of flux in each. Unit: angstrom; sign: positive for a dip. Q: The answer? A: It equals -2.91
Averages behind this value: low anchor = 13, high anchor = 13.4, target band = 13.8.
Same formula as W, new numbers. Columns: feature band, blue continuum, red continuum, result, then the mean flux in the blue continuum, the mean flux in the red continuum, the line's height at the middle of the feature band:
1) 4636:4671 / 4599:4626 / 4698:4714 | -0.2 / 13.9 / 13.1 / 13.5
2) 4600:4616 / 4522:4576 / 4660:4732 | -0.6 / 13.1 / 13.4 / 13.2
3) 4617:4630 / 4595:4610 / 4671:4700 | -0.5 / 13.6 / 13.5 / 13.6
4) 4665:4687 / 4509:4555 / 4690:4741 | 0.1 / 12.9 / 13.4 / 13.3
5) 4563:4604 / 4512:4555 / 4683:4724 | -1.7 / 12.8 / 13.4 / 13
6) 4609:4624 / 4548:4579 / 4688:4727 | -0.5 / 13.5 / 13.5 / 13.5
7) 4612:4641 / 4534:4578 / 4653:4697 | -1.1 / 13.4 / 13.5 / 13.4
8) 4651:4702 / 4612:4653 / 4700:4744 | 0.3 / 13.9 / 13.3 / 13.6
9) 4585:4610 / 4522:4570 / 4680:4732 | -0.9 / 12.9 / 13.4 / 13.1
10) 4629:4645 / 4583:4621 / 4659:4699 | -0.4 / 13.7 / 13.5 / 13.6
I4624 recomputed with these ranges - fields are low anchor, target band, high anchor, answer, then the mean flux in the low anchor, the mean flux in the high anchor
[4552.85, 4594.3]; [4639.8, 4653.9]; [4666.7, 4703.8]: -0.3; 13.5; 13.5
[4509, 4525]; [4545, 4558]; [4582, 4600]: 0.3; 13.3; 13.3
